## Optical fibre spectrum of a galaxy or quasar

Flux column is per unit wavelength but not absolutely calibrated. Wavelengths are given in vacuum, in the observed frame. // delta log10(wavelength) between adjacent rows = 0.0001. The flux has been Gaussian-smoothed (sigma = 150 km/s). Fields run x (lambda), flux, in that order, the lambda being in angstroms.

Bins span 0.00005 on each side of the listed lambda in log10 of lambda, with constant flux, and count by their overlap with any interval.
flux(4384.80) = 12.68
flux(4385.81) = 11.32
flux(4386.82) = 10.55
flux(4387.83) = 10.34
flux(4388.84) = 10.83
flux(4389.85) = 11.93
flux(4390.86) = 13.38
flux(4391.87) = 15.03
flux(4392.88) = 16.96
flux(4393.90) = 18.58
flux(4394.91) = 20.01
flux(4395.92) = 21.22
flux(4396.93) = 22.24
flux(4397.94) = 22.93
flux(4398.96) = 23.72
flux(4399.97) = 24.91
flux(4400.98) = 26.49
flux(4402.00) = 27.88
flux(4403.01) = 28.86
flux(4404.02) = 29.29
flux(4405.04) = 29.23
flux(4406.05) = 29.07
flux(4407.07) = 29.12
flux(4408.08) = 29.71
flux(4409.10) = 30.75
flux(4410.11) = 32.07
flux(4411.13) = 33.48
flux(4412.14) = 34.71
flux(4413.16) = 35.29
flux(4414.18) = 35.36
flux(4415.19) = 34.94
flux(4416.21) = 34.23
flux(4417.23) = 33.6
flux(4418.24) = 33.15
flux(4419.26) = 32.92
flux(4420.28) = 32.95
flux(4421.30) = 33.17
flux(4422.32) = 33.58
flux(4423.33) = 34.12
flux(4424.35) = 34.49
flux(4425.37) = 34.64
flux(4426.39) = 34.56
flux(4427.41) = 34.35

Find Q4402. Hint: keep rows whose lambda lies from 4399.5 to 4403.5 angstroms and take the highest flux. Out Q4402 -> 28.86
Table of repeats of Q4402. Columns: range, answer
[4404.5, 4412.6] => 34.71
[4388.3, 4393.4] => 16.96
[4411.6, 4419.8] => 35.36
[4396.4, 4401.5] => 26.49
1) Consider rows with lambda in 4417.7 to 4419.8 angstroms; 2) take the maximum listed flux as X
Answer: 33.15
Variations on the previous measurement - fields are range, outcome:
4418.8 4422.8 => 33.58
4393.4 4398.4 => 22.93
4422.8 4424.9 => 34.49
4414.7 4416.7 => 34.94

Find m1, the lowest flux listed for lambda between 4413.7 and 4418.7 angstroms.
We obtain 33.15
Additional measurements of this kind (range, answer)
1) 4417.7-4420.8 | 32.92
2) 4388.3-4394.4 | 10.83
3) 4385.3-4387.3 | 10.55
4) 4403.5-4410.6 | 29.07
